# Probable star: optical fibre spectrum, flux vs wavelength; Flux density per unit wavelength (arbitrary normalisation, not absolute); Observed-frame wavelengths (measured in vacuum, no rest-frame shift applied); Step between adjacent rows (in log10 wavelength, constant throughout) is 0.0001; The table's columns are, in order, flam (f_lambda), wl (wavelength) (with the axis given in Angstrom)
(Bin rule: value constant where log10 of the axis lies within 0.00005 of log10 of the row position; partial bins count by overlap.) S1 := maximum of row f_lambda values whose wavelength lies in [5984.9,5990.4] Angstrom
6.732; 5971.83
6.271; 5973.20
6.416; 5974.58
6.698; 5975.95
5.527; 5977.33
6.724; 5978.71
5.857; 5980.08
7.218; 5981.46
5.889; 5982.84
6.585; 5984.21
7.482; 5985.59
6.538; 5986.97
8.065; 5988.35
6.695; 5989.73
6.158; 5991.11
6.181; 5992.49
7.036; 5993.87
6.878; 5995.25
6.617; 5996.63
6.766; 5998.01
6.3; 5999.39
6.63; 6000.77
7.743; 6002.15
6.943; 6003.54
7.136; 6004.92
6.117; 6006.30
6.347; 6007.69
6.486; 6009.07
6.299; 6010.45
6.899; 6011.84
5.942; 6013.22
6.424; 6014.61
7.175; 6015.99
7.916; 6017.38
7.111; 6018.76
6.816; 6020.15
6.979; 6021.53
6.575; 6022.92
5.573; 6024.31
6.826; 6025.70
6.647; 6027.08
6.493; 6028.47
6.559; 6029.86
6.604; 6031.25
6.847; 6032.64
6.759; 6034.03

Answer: 8.065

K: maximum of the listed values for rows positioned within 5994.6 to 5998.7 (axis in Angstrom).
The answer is 6.878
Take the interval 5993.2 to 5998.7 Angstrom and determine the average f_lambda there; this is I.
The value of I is 6.83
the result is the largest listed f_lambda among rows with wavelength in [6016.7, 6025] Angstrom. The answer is 7.916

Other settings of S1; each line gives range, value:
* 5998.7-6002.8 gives 7.743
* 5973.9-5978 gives 6.698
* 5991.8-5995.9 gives 7.036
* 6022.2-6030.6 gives 6.826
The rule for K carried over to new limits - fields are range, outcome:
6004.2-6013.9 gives 7.136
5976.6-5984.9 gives 7.218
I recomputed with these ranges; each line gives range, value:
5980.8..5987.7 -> 6.75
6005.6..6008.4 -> 6.24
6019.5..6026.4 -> 6.56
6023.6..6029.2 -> 6.38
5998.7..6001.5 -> 6.49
